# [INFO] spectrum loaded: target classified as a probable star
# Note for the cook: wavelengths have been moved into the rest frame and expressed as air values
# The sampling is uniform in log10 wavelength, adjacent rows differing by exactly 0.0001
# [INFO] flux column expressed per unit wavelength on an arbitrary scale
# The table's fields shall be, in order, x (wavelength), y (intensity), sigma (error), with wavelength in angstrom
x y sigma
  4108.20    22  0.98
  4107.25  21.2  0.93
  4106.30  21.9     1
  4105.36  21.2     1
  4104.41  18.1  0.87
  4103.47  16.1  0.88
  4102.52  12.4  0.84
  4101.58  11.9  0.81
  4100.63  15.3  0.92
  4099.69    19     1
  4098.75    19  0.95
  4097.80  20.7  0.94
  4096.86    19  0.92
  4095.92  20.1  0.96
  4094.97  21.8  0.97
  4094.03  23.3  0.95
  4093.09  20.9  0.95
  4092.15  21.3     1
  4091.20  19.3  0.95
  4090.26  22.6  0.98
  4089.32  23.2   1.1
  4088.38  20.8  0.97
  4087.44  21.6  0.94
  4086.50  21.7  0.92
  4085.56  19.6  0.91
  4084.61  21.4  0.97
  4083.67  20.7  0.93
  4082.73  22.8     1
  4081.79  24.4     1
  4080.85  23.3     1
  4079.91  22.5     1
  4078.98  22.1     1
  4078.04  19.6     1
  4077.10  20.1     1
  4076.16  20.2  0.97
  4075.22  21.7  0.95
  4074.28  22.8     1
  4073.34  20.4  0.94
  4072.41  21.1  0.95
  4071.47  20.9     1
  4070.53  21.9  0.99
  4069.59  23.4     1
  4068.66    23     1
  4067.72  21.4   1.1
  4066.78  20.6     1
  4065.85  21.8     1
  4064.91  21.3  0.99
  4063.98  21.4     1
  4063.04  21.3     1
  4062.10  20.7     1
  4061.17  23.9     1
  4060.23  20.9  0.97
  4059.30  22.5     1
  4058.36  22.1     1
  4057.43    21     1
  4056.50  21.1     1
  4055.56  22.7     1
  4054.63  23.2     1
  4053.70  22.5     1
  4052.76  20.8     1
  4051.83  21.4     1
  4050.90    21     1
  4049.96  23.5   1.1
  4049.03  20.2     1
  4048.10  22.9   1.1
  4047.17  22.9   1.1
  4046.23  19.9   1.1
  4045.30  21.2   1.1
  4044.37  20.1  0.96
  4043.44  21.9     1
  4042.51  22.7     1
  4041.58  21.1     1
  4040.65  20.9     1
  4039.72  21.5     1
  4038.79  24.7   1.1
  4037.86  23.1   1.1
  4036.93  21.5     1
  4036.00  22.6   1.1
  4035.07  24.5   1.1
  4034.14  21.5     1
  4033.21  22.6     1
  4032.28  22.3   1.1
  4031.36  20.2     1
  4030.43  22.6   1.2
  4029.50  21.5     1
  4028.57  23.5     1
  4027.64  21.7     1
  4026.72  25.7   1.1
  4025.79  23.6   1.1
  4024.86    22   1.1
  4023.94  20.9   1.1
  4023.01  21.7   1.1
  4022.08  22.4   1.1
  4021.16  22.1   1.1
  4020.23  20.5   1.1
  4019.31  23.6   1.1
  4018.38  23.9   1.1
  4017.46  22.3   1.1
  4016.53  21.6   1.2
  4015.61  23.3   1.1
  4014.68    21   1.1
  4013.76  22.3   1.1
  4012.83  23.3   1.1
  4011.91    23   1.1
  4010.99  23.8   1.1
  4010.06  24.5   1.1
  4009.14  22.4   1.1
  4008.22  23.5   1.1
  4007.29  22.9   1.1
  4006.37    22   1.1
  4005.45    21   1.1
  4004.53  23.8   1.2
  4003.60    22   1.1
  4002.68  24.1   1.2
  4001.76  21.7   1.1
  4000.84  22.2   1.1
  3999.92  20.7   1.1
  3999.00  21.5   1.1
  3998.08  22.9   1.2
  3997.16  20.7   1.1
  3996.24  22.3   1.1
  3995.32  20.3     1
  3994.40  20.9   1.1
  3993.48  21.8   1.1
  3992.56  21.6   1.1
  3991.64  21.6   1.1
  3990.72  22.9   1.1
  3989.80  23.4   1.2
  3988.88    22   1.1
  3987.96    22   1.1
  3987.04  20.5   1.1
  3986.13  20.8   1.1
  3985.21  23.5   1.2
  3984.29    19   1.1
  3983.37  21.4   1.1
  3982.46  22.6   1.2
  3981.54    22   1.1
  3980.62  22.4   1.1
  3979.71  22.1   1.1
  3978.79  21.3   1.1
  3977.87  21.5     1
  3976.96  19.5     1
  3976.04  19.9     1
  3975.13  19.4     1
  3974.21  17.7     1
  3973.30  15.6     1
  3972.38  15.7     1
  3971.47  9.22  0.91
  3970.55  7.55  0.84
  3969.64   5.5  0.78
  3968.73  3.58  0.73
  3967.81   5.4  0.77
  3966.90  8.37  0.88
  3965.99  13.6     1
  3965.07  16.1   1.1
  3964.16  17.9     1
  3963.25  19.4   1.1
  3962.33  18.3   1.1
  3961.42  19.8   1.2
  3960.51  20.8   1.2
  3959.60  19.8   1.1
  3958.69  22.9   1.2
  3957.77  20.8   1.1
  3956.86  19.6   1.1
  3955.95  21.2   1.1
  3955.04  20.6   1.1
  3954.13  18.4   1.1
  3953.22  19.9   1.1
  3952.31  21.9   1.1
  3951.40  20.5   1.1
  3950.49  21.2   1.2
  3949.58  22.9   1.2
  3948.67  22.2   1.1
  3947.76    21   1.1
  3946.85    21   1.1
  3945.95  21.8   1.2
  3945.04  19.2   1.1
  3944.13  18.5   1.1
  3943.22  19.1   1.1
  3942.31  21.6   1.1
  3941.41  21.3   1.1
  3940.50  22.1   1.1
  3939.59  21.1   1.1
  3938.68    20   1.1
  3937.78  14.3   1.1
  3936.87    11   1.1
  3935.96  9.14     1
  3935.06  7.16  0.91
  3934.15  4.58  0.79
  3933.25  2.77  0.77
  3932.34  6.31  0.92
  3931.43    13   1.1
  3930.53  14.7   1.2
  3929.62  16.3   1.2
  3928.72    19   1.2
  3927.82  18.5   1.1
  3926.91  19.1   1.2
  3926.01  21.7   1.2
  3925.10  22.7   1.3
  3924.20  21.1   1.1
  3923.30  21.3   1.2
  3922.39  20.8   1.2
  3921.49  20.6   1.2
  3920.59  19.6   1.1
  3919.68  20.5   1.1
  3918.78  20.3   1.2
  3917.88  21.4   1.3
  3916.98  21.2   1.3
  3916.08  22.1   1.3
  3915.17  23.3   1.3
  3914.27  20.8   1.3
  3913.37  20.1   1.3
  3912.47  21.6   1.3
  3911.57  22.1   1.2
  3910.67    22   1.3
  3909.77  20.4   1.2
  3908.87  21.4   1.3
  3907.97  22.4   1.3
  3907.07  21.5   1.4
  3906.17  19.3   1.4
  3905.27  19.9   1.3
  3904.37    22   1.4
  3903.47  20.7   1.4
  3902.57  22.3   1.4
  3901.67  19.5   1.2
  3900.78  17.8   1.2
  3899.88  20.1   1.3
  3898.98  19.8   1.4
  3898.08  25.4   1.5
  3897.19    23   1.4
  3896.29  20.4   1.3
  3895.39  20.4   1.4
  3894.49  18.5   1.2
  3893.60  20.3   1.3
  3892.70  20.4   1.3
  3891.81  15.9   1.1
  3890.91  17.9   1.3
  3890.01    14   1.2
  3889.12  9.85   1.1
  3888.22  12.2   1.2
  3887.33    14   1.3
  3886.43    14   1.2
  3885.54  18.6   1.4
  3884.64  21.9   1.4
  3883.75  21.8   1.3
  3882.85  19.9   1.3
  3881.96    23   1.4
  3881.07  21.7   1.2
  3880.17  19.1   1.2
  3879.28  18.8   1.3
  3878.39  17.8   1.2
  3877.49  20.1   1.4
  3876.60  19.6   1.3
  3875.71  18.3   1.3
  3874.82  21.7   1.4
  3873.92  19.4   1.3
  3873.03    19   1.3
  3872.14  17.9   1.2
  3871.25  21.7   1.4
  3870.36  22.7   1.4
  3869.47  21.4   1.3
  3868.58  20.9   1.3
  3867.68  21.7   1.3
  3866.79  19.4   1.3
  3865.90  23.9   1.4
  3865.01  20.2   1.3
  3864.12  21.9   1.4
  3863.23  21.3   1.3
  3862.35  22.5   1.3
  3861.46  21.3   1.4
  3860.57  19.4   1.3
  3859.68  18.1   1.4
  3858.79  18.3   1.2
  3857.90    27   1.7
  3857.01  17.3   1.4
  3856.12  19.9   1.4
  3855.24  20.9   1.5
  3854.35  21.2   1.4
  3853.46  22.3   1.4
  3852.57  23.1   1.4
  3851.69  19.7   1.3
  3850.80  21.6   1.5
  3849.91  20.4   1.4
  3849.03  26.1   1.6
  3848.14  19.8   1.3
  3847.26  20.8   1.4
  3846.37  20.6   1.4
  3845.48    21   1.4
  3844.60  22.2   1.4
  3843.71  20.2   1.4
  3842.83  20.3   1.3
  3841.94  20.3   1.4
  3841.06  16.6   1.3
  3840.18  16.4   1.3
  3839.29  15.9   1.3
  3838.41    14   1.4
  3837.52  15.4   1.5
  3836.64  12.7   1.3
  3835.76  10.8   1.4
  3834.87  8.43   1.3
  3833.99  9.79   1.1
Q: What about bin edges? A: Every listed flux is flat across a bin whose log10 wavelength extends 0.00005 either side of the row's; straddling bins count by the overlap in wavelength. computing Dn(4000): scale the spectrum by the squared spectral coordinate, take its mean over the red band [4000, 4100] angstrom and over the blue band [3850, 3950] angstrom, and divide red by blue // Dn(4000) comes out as 1.22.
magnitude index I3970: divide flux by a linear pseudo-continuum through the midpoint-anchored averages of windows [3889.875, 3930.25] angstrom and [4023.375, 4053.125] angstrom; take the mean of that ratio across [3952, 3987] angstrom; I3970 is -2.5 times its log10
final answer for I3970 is 0.19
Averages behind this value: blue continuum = 20.5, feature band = 17.8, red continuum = 22.1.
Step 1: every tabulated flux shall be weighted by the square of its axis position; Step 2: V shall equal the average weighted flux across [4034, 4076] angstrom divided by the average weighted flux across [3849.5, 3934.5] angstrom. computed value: 1.21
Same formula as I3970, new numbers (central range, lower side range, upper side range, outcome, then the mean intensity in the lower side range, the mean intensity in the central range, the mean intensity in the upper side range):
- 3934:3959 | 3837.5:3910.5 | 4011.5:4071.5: 0.11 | 19.9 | 18.9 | 22.1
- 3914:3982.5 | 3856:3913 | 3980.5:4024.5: 0.18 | 19.9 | 17.8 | 22.1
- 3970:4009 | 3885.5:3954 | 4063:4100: -0.04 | 18.8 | 20.7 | 21.4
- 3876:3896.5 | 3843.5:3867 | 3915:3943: 0.08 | 21.2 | 18.2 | 17.3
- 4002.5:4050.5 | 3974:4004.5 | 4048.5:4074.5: -0.04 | 21.5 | 22.4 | 21.7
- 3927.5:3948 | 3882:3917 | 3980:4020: 0.30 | 19.7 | 15.7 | 22.2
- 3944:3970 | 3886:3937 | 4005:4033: 0.11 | 18.3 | 18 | 22.5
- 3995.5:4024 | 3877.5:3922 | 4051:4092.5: -0.07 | 19.8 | 22.4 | 21.7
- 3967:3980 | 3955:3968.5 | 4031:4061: 0.25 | 17.3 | 14.3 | 21.9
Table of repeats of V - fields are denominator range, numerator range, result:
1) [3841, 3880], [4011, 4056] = 1.17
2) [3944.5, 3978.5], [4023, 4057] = 1.31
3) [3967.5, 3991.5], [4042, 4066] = 1.25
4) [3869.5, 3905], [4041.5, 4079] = 1.22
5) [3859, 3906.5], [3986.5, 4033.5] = 1.21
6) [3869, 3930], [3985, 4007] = 1.16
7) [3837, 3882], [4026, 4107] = 1.17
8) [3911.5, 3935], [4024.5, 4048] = 1.31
